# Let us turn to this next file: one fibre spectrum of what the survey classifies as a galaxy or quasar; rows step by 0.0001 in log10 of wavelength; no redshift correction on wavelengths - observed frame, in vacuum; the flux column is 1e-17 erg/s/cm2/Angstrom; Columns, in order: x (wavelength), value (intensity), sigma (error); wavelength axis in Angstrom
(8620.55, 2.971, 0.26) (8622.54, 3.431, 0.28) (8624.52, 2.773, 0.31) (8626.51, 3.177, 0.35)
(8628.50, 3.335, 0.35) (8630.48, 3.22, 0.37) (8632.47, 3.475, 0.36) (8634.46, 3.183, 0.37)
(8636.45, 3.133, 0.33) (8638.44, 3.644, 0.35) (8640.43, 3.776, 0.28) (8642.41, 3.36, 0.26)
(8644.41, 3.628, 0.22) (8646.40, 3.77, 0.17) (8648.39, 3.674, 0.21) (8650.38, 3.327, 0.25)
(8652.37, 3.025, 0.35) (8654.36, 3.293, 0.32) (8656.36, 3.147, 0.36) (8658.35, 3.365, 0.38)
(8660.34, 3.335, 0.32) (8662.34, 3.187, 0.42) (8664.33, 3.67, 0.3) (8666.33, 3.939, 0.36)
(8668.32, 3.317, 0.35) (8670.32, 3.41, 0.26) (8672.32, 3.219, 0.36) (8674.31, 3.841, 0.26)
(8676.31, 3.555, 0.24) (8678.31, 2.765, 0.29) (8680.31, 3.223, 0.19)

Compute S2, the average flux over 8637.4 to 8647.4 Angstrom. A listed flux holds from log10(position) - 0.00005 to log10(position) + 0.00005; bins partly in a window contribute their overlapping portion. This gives 3.63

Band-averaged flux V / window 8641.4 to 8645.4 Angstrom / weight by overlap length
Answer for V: 3.5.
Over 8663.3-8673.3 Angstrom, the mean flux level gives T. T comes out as 3.51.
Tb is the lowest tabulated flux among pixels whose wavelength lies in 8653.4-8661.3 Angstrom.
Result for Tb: 3.147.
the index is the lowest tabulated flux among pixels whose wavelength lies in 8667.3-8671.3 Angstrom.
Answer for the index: 3.317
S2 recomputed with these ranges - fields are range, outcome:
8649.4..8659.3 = 3.23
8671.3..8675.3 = 3.53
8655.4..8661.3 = 3.29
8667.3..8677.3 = 3.47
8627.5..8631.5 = 3.28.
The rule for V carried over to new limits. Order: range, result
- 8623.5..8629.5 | 3.1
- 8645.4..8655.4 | 3.42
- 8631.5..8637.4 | 3.26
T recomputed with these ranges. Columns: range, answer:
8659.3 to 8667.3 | 3.53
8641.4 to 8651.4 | 3.55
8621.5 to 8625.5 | 3.1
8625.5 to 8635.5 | 3.27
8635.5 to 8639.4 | 3.39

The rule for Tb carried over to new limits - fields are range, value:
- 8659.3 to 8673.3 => 3.187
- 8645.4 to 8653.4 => 3.025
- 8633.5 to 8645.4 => 3.133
